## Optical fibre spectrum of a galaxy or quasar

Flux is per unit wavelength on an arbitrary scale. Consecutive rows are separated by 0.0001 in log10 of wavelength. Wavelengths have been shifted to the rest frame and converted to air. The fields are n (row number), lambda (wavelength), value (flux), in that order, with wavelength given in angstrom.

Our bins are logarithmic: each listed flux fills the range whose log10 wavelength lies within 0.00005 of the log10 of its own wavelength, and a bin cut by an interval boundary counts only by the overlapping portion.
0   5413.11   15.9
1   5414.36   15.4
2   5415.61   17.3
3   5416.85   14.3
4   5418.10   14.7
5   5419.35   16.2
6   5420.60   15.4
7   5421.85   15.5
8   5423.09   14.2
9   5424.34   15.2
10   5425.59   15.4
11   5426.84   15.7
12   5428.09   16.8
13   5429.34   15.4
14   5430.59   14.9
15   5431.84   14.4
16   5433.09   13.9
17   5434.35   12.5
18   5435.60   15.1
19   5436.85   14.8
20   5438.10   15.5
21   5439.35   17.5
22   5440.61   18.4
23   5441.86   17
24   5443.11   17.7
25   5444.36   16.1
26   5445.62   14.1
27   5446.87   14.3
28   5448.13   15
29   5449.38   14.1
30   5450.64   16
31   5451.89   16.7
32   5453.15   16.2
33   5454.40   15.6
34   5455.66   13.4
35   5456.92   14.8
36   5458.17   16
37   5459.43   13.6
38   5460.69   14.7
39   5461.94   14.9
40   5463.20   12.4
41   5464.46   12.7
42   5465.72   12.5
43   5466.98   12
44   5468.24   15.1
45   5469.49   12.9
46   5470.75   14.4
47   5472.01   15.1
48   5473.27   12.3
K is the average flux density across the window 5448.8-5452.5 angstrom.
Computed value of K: 15.6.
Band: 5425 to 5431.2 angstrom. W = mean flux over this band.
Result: 15.6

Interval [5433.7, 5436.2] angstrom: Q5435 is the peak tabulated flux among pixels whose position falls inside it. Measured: 15.1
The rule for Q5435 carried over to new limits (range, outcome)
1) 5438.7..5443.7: 18.4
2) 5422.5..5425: 15.2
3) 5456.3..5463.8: 16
